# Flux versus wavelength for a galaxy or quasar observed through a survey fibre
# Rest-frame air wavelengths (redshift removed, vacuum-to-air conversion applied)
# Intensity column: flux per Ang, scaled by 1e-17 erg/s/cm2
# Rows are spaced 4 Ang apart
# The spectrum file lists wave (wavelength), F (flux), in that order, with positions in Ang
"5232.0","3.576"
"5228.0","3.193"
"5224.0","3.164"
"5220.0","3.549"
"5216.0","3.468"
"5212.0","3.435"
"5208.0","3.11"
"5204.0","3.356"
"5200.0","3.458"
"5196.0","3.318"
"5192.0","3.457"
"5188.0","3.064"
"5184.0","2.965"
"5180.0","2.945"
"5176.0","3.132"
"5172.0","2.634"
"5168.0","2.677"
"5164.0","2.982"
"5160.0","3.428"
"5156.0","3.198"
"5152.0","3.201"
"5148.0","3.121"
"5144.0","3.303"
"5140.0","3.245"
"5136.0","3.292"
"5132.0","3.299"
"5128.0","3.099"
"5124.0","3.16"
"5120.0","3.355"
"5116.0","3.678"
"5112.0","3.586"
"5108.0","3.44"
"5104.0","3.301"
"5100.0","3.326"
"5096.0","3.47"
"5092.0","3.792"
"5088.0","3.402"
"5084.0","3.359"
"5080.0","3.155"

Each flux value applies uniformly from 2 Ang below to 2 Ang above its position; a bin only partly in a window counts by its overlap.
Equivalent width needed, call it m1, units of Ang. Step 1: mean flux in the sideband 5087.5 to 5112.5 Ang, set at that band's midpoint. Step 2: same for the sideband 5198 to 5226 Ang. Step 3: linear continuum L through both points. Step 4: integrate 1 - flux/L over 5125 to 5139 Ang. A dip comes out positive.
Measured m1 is 0.9 Ang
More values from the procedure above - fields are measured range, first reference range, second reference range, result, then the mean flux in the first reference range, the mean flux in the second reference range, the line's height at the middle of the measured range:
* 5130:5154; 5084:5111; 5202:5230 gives 1.1 Ang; 3.45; 3.33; 3.4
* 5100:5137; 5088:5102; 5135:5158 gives 0.3 Ang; 3.51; 3.22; 3.38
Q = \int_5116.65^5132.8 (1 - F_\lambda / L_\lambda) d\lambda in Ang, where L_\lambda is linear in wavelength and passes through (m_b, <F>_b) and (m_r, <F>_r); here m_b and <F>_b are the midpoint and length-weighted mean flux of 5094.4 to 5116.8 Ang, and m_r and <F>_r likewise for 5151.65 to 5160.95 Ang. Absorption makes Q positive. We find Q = 0.60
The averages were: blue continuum 3.46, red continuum 3.27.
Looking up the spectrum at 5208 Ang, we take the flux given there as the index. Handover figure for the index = 3.11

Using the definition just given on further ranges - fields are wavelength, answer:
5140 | 3.245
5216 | 3.468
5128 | 3.099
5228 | 3.193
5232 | 3.576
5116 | 3.678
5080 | 3.155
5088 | 3.402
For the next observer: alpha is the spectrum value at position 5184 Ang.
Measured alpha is 2.965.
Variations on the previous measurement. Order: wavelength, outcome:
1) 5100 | 3.326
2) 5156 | 3.198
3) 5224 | 3.164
